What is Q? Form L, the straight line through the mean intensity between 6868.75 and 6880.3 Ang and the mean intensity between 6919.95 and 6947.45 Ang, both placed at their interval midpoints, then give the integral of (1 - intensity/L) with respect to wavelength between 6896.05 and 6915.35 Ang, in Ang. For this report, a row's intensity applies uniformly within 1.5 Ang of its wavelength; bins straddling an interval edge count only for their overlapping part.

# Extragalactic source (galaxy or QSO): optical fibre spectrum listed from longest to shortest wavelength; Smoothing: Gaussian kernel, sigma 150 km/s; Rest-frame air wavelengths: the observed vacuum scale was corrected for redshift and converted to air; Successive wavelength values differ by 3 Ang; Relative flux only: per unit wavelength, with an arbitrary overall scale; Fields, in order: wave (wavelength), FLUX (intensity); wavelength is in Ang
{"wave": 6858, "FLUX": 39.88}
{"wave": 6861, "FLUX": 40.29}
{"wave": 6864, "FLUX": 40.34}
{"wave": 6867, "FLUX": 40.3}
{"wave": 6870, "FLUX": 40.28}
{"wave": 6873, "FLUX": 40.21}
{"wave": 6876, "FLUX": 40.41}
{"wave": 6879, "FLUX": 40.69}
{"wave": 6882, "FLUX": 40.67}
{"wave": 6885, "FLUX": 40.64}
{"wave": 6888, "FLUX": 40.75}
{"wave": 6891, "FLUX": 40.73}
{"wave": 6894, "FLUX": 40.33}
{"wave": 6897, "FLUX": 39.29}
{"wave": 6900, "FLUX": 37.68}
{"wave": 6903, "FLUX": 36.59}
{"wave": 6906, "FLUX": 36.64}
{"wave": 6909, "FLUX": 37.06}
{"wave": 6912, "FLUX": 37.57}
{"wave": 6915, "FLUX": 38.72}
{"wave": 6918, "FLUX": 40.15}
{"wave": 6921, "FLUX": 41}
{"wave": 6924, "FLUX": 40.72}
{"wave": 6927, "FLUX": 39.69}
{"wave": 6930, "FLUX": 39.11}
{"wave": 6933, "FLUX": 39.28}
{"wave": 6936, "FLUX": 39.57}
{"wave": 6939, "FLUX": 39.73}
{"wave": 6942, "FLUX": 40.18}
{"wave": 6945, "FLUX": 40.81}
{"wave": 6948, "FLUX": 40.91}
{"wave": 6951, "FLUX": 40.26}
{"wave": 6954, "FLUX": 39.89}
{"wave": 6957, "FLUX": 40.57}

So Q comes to 1.3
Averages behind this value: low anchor 40.4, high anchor 40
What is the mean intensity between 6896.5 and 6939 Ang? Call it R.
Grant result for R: 38.8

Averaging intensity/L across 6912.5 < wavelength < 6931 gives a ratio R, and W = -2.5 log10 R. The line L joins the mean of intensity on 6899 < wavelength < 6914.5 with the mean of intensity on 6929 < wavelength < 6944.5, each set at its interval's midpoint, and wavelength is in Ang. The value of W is -0.04 mag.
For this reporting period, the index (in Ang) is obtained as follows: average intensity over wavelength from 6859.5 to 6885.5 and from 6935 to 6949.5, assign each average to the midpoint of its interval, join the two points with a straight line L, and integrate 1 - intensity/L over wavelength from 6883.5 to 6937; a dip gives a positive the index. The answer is 1.51 Ang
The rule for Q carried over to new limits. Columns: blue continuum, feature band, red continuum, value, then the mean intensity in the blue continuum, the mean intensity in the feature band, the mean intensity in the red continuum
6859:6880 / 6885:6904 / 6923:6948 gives 0.37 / 40.3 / 39.4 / 39.9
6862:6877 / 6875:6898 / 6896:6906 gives -0.96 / 40.3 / 40.5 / 37.6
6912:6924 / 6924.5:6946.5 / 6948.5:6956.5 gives 0.10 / 39.8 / 39.8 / 40.2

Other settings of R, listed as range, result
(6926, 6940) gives 39.5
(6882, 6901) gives 40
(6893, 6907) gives 38.1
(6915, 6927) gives 40.3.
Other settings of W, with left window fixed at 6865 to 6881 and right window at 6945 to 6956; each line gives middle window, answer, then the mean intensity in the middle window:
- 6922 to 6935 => 0.02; 39.7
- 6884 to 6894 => -0.01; 40.7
